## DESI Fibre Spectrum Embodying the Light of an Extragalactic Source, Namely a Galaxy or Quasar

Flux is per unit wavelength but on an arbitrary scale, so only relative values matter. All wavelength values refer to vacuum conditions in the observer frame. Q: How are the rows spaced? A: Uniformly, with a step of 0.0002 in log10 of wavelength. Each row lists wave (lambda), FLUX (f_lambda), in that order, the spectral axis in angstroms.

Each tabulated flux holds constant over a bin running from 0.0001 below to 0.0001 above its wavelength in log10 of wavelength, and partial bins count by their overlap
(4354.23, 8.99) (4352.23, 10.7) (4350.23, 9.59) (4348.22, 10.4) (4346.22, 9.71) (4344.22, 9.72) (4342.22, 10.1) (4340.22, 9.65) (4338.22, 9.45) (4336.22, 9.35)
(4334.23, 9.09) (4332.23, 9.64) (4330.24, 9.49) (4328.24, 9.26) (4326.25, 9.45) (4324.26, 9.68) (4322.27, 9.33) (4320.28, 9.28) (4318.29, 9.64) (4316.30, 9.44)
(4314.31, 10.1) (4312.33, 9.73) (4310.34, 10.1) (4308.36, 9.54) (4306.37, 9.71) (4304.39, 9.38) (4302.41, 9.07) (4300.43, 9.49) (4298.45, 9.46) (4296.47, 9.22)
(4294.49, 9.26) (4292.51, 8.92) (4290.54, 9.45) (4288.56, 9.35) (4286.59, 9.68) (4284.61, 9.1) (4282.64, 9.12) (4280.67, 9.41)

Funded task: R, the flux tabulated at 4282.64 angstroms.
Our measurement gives 9.12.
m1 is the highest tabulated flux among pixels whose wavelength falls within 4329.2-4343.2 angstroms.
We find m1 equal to 10.1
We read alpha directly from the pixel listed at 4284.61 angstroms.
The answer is 9.1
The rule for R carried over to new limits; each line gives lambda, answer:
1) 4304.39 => 9.38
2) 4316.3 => 9.44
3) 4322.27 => 9.33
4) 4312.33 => 9.73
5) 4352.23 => 10.7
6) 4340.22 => 9.65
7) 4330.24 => 9.49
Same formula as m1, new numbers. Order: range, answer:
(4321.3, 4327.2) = 9.68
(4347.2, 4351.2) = 10.4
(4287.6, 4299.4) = 9.46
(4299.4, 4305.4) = 9.49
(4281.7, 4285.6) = 9.12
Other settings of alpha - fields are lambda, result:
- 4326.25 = 9.45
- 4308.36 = 9.54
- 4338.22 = 9.45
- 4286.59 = 9.68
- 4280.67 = 9.41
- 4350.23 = 9.59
